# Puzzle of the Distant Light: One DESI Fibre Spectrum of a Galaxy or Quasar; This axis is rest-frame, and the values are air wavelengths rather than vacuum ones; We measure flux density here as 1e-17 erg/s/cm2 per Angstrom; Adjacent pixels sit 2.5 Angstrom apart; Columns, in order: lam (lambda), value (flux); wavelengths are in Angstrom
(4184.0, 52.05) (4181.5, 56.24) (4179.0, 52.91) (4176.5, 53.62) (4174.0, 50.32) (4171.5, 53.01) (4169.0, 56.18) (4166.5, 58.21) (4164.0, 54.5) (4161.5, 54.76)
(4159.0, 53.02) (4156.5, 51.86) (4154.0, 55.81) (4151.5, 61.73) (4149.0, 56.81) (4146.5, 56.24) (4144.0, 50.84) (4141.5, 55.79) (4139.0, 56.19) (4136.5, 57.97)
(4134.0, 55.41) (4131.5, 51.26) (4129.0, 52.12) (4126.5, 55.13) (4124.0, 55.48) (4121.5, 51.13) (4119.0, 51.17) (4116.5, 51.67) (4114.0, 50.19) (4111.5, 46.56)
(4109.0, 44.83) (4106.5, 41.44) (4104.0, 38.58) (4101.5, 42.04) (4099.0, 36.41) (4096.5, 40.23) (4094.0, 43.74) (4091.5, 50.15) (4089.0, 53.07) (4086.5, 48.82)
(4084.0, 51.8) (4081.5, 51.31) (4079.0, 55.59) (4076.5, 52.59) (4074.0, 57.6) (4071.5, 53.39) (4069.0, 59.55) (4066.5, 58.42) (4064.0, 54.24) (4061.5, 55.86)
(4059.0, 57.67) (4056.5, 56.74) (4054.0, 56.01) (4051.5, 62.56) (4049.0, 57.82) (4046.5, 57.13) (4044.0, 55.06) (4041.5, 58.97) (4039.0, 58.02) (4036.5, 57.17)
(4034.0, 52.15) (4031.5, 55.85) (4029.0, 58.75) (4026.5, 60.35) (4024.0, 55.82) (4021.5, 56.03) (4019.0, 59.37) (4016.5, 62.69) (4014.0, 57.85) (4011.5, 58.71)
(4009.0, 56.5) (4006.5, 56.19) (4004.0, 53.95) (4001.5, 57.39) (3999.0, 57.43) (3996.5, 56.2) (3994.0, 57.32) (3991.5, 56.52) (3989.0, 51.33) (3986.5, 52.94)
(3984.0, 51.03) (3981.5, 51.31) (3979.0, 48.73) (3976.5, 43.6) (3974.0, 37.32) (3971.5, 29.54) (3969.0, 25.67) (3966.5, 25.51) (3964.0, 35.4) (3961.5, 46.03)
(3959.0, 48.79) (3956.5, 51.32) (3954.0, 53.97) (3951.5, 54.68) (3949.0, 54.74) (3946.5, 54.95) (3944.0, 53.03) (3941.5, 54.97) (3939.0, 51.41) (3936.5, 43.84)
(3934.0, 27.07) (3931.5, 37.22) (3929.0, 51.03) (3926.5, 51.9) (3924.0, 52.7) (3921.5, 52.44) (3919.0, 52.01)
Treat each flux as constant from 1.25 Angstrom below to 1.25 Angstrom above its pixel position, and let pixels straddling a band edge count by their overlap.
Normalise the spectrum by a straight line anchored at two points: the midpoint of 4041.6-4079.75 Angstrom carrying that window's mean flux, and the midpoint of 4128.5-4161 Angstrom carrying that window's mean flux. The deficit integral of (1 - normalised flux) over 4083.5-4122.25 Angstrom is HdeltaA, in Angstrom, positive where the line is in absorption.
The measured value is 6.7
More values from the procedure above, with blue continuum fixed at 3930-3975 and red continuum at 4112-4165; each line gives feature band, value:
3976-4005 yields -4.8 Angstrom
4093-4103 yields 2.2 Angstrom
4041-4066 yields -4.0 Angstrom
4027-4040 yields -2.2 Angstrom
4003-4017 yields -3.1 Angstrom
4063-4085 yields -2.0 Angstrom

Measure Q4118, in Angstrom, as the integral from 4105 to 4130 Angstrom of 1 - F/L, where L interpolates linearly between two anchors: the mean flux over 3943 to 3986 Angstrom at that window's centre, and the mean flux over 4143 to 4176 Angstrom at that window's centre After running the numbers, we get 1.4 Angstrom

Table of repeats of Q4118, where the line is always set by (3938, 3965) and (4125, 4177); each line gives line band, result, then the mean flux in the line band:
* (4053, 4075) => -1.43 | 56.6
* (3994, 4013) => -1.72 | 56.7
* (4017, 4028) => -1.24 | 58.2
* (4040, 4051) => -1.01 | 57.6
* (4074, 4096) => 1.08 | 50.9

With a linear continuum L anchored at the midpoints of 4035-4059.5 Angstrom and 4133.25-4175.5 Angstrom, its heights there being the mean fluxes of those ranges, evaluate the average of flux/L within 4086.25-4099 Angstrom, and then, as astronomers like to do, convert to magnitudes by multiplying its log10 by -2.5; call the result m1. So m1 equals 0.23 mag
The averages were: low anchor 57.7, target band 46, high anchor 55.2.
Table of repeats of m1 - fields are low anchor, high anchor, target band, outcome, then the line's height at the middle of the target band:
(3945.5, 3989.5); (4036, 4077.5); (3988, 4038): -0.12 mag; 51.2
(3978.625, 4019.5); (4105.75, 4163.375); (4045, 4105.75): 0.04 mag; 54.2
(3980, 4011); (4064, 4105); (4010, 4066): -0.10 mag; 52.5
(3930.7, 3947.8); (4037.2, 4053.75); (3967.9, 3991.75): 0.15 mag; 50.8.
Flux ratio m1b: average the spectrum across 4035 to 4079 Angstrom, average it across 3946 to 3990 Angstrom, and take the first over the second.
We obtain 1.26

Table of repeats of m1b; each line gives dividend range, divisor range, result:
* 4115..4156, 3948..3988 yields 1.23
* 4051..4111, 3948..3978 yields 1.20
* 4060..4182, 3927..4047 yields 1.02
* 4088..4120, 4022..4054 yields 0.79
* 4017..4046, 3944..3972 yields 1.29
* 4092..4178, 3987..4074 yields 0.90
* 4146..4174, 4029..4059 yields 0.97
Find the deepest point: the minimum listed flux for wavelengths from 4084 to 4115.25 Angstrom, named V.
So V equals 36.41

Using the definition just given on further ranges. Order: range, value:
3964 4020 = 25.51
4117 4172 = 50.84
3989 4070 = 51.33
